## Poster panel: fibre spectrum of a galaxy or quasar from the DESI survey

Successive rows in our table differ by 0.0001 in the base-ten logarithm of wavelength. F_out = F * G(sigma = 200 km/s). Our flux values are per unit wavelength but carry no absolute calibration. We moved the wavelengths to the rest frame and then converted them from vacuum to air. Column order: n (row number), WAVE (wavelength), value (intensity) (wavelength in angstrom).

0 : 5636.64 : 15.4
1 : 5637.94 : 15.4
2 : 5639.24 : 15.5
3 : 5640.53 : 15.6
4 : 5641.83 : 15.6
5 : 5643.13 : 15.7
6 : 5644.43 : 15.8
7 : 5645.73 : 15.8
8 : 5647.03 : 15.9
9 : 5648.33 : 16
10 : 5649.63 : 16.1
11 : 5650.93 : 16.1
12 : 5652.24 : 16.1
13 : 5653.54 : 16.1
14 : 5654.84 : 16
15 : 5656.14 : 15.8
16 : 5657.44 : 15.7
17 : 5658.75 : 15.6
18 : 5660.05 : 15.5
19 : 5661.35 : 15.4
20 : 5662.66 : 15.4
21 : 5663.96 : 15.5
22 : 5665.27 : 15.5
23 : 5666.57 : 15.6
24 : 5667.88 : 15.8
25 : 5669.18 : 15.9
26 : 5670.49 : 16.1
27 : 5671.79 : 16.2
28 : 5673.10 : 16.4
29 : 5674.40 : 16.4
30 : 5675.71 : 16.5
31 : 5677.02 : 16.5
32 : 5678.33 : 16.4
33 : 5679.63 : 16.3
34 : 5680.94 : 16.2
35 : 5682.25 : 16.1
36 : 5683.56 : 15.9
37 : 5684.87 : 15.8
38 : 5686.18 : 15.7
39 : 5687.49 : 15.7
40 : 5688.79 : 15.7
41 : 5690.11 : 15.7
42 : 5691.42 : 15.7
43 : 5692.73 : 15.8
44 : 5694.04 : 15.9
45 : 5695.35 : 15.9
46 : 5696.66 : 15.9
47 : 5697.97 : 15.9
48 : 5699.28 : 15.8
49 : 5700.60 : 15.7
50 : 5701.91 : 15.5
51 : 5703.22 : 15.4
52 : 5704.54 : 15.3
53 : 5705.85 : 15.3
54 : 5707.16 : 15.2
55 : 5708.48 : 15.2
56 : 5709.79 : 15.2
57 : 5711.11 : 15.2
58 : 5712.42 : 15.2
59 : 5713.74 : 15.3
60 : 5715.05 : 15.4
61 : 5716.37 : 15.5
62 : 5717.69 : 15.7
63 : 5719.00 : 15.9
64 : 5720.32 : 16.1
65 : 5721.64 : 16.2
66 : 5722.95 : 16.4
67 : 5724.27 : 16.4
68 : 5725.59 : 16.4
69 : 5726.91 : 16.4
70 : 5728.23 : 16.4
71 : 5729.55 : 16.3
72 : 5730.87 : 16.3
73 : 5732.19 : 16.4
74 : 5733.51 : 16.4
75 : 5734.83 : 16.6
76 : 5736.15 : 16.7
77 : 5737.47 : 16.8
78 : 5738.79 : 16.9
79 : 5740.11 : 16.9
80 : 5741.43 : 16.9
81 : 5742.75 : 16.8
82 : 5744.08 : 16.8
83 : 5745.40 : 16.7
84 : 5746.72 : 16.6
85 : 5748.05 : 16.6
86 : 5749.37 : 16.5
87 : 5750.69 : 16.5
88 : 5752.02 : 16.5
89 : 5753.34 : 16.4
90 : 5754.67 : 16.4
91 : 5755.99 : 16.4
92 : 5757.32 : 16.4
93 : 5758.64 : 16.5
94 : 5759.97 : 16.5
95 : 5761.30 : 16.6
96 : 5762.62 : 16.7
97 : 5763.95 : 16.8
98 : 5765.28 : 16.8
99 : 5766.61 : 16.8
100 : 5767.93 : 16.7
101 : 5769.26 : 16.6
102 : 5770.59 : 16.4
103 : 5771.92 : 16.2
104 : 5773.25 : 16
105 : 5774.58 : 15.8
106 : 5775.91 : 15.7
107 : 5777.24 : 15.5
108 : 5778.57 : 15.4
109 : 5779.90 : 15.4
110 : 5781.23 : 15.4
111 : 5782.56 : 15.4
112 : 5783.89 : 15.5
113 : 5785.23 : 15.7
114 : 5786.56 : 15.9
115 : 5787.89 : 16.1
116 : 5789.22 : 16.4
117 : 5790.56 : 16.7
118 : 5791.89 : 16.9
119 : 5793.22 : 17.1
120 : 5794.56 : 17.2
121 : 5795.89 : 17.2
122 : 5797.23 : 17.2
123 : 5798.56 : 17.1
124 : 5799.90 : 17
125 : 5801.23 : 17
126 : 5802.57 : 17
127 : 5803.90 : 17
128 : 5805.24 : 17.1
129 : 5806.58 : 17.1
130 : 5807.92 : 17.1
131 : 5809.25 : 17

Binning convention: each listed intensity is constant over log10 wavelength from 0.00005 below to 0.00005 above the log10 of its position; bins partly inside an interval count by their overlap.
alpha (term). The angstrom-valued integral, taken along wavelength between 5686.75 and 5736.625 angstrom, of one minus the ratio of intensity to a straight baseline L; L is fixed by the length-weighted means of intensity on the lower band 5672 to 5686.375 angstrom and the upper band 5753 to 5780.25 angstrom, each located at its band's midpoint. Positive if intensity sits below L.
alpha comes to 1.2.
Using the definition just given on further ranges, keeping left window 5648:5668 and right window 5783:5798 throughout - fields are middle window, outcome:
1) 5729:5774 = -0.76 angstrom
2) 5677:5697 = -0.02 angstrom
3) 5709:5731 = 0.31 angstrom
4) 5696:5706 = 0.24 angstrom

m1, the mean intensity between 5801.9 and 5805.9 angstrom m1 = 17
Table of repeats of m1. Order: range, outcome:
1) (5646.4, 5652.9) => 16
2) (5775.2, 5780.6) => 15.5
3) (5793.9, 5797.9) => 17.2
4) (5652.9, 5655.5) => 16.1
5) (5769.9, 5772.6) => 16.3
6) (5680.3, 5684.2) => 16.1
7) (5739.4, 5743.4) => 16.9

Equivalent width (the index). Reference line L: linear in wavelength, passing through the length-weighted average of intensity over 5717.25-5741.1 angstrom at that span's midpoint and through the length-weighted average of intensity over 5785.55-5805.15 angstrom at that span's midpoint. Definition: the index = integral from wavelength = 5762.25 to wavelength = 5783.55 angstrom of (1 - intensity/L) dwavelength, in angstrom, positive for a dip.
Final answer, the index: 0.78 angstrom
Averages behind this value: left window 16.4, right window 16.8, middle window 16.1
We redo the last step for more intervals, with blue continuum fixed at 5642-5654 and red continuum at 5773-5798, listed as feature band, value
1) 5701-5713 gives 0.5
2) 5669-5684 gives -0.3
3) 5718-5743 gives -0.6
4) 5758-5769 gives -0.4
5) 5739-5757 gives -0.6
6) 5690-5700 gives 0.1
